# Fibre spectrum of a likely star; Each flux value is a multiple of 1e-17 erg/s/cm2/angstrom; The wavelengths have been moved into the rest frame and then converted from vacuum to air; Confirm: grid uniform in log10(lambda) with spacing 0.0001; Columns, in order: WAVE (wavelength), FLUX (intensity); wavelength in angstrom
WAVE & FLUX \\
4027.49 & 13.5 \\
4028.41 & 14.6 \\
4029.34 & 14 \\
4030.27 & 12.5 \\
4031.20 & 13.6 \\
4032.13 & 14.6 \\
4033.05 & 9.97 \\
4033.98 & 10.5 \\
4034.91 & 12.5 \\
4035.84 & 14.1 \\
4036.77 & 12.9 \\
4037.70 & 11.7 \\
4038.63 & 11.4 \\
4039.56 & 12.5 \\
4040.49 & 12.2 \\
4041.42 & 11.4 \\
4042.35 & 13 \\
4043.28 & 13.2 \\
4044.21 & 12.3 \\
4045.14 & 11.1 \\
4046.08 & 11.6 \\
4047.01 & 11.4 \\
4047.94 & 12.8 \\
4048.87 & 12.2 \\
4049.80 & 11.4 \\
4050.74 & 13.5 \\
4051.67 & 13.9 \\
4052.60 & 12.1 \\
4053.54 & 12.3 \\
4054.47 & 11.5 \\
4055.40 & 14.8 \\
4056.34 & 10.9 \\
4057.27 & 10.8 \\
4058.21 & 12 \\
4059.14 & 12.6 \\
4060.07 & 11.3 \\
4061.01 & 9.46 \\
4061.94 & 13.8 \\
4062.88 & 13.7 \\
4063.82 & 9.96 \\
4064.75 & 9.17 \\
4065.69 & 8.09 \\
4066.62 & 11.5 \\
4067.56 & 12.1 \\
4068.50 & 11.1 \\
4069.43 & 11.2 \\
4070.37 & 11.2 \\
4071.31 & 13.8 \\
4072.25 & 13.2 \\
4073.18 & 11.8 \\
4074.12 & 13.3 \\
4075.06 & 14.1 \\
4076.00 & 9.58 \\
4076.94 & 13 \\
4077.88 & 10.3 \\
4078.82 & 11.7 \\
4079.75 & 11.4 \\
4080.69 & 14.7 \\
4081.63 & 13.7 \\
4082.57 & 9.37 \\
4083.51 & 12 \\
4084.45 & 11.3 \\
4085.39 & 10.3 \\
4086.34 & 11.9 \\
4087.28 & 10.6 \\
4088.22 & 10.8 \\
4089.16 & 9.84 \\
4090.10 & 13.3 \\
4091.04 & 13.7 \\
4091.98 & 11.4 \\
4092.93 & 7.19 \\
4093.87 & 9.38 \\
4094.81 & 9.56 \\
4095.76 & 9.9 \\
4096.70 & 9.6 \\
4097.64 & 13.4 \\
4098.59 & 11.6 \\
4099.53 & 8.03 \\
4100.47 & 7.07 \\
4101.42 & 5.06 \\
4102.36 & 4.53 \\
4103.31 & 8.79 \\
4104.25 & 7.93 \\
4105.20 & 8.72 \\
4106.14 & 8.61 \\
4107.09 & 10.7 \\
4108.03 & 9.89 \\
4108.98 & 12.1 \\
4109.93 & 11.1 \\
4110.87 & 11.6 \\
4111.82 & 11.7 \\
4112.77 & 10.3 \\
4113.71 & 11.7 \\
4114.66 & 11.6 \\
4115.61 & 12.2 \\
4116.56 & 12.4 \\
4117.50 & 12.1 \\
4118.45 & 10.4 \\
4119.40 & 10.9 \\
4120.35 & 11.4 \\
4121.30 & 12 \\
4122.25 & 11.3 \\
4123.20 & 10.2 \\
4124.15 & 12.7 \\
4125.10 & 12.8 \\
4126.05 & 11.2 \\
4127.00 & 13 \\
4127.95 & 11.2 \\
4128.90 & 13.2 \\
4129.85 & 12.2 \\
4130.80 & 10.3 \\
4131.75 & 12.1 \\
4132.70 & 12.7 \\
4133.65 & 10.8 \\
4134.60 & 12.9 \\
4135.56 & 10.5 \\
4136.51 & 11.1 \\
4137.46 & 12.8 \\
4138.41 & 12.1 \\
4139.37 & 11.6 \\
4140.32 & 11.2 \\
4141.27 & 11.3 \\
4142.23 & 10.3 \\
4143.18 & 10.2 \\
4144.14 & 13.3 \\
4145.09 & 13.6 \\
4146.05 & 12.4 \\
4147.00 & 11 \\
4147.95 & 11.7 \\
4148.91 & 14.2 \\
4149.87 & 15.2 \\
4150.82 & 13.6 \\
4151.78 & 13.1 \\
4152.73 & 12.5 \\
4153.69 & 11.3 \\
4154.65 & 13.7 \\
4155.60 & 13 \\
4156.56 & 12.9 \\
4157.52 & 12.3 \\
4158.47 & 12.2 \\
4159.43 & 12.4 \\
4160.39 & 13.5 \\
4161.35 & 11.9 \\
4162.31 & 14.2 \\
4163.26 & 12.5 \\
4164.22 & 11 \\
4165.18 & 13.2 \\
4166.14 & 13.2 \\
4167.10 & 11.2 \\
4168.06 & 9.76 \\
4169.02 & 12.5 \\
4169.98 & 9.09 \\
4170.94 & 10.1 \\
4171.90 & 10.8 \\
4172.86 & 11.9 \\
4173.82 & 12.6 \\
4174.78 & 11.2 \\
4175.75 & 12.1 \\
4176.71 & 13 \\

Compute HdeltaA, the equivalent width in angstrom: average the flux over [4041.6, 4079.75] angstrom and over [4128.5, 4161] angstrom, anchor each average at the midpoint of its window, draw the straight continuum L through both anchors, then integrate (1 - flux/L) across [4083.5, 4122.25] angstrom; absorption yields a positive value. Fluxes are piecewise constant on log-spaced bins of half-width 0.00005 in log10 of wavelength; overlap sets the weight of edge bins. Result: 5.4 angstrom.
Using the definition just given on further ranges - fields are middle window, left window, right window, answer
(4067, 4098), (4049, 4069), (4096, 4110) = -3.5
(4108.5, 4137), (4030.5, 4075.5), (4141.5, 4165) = 1.8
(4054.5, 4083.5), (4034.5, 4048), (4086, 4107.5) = -2.3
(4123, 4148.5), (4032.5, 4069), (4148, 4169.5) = 1.4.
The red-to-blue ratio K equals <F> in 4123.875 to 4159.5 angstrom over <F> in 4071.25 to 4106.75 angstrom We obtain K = 1.2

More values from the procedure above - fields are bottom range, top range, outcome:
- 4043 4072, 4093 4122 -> 0.85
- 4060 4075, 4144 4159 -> 1.11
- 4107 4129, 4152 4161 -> 1.09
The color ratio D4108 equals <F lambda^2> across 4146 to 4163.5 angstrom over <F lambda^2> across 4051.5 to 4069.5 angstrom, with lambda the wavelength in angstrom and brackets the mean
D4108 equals 1.16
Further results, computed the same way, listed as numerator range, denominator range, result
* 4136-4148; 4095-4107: 1.38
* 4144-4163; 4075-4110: 1.28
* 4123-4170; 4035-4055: 1.04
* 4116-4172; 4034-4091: 1.05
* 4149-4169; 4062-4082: 1.11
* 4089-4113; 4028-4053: 0.81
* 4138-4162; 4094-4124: 1.24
